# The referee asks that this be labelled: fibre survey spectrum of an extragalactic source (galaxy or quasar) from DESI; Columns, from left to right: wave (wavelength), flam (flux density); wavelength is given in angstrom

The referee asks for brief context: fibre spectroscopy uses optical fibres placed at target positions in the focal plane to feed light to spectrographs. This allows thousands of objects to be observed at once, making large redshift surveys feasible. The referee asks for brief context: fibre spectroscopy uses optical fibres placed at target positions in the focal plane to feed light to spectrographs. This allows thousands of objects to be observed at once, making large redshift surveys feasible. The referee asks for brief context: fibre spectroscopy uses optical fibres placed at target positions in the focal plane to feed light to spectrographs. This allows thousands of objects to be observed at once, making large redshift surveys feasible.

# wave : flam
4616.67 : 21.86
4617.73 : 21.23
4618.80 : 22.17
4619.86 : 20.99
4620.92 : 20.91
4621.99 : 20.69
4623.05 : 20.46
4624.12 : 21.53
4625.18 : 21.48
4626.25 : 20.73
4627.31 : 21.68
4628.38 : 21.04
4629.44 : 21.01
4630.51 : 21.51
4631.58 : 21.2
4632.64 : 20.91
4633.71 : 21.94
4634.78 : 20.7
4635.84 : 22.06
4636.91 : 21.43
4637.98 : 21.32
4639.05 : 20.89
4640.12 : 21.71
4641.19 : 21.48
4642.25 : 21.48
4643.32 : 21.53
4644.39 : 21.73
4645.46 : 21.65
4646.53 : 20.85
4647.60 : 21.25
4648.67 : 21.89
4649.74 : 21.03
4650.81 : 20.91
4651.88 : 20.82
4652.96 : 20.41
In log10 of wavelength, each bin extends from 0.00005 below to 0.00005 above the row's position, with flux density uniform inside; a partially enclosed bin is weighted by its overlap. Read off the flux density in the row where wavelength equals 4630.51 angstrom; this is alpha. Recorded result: 21.51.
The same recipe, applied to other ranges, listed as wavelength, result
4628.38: 21.04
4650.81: 20.91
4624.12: 21.53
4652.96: 20.41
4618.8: 22.17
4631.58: 21.2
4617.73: 21.23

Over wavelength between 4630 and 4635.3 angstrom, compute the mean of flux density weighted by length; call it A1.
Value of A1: 21.2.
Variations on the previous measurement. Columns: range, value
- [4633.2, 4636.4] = 21.6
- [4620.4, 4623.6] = 20.6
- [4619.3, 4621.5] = 21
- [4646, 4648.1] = 21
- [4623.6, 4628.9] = 21.3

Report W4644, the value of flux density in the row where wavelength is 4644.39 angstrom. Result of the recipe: 21.73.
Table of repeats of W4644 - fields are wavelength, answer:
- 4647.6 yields 21.25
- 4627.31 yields 21.68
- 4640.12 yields 21.71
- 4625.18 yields 21.48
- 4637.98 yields 21.32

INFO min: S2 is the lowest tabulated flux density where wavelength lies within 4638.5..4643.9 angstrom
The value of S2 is 20.89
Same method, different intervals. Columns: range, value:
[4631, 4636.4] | 20.7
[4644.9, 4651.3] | 20.85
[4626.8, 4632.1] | 21.01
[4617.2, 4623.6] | 20.46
